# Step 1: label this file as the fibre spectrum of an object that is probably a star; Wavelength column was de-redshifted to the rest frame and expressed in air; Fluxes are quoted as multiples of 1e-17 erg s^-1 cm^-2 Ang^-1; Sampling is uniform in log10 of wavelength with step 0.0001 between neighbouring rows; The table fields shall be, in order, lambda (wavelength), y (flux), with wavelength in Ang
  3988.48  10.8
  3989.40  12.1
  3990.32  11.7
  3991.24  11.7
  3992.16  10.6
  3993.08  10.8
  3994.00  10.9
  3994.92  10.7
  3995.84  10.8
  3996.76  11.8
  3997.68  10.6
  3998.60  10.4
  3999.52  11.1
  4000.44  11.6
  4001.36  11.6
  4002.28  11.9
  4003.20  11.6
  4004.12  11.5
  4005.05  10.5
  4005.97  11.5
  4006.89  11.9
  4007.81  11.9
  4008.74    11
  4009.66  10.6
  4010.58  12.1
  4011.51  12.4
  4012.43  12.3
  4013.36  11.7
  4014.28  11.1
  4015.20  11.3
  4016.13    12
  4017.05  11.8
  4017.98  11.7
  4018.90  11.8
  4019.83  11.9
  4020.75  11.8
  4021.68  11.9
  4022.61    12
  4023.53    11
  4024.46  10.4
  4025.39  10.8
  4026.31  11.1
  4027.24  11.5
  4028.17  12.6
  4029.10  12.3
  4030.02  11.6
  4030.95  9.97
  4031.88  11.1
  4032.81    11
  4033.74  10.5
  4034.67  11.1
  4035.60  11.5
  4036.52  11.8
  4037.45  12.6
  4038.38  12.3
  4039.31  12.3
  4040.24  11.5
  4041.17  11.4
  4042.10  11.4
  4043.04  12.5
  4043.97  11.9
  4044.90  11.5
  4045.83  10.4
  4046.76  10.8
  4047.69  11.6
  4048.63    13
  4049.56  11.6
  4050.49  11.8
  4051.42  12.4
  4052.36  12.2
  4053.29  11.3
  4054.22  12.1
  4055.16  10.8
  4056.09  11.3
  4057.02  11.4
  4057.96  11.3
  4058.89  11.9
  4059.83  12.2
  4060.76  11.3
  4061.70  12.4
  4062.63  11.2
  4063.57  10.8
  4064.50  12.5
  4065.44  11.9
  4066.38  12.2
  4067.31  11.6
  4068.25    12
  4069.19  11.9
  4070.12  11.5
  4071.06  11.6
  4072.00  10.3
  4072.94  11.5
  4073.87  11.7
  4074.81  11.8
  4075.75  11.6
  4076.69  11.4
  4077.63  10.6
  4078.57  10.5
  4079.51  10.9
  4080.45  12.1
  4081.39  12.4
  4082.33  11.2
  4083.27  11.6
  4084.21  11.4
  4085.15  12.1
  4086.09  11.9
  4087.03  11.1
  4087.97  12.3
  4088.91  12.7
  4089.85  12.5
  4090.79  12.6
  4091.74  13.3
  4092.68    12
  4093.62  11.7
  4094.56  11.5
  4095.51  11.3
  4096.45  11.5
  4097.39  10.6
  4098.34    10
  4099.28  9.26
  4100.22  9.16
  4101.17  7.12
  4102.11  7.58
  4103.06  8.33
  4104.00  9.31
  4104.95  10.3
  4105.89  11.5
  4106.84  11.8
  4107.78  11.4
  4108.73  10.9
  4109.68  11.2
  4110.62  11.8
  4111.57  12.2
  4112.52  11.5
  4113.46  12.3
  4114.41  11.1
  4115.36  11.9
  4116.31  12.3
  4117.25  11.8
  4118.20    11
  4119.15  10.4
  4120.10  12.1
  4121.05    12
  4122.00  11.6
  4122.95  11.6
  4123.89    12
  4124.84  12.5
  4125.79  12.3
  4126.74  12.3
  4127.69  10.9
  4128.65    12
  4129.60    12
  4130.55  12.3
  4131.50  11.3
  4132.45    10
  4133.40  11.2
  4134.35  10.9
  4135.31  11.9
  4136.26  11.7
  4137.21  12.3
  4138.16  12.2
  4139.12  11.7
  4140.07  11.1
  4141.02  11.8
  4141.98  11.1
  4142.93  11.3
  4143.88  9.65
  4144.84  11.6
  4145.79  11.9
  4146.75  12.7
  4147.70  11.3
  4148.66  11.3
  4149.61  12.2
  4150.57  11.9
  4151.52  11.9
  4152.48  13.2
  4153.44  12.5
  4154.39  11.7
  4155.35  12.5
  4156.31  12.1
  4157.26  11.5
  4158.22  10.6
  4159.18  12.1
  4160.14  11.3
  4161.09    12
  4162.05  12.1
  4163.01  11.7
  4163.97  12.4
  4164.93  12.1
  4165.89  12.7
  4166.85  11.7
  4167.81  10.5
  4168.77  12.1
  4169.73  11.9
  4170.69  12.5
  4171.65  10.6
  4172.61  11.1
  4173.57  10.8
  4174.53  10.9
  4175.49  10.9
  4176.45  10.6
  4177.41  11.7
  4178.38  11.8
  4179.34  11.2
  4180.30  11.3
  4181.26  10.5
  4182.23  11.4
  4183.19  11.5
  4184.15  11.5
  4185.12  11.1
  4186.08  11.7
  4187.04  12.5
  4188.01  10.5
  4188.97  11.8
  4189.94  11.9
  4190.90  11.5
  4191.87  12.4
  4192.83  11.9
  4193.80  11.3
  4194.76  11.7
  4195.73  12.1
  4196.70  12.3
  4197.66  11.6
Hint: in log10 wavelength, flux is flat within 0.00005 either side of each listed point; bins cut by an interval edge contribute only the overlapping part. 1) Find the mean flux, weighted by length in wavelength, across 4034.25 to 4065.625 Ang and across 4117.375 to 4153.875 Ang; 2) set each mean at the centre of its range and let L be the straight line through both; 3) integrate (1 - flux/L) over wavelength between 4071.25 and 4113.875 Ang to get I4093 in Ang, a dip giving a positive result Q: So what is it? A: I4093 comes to 1.97 Ang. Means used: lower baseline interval 11.7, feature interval 11.2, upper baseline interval 11.7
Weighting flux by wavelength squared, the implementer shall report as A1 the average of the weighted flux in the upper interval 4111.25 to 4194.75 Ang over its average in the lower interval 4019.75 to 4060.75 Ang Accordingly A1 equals 1.06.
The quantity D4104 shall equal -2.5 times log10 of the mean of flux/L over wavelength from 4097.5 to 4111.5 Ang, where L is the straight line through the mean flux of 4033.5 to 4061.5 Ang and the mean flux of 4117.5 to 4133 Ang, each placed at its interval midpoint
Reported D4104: 0.160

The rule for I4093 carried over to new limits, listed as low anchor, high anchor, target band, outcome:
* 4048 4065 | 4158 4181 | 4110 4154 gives -0.40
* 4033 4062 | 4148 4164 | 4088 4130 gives 1.95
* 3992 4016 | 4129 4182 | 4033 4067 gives -0.79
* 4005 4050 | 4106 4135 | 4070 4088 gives 0.22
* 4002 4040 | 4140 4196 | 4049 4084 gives -0.06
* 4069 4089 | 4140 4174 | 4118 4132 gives -0.15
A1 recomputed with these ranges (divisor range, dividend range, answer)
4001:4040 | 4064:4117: 1.01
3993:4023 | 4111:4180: 1.09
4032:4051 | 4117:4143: 1.04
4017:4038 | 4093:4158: 1.04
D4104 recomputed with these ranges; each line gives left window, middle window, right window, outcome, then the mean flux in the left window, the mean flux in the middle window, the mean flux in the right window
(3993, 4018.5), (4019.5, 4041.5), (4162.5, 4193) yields -0.01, 11.4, 11.5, 11.5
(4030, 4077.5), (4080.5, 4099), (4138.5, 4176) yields -0.01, 11.6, 11.8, 11.7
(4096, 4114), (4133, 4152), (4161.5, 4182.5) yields -0.06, 10.4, 11.6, 11.5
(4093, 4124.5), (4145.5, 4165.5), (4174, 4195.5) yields -0.07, 10.9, 12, 11.4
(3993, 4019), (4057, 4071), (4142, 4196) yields -0.02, 11.4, 11.7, 11.6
